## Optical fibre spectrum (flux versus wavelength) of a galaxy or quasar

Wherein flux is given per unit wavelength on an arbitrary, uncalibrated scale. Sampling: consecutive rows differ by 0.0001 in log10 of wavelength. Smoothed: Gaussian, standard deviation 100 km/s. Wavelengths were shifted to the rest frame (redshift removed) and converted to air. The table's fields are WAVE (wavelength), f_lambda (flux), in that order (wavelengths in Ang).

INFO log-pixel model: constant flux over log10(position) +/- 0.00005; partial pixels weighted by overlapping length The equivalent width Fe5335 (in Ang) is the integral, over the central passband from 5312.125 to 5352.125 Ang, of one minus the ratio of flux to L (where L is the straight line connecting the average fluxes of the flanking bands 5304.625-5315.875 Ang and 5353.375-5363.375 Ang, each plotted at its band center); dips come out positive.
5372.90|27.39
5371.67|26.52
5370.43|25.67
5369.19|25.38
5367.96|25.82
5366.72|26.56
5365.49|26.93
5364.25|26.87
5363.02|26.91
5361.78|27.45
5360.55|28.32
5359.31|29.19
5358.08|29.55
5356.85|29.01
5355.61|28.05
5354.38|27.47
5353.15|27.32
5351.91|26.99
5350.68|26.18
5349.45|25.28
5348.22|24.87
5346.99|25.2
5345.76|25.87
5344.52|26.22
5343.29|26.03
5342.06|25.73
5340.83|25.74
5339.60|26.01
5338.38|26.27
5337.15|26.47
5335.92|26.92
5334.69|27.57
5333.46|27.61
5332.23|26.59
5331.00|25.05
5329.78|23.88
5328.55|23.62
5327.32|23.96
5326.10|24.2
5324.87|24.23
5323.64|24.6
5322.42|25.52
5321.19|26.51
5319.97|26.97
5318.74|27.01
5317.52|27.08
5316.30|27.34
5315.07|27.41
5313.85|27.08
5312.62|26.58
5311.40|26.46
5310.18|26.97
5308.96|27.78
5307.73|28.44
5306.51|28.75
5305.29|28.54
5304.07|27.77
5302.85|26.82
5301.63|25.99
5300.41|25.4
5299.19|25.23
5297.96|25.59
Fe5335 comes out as 2.75 Ang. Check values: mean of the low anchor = 27.5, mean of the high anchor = 28.2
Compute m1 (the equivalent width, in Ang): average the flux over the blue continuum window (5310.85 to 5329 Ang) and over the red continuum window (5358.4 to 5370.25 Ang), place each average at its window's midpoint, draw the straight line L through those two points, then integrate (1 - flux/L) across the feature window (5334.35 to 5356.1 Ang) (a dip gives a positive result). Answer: 0.21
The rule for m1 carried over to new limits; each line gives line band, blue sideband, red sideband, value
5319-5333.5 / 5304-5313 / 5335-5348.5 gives 0.9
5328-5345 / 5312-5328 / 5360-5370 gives 0.2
